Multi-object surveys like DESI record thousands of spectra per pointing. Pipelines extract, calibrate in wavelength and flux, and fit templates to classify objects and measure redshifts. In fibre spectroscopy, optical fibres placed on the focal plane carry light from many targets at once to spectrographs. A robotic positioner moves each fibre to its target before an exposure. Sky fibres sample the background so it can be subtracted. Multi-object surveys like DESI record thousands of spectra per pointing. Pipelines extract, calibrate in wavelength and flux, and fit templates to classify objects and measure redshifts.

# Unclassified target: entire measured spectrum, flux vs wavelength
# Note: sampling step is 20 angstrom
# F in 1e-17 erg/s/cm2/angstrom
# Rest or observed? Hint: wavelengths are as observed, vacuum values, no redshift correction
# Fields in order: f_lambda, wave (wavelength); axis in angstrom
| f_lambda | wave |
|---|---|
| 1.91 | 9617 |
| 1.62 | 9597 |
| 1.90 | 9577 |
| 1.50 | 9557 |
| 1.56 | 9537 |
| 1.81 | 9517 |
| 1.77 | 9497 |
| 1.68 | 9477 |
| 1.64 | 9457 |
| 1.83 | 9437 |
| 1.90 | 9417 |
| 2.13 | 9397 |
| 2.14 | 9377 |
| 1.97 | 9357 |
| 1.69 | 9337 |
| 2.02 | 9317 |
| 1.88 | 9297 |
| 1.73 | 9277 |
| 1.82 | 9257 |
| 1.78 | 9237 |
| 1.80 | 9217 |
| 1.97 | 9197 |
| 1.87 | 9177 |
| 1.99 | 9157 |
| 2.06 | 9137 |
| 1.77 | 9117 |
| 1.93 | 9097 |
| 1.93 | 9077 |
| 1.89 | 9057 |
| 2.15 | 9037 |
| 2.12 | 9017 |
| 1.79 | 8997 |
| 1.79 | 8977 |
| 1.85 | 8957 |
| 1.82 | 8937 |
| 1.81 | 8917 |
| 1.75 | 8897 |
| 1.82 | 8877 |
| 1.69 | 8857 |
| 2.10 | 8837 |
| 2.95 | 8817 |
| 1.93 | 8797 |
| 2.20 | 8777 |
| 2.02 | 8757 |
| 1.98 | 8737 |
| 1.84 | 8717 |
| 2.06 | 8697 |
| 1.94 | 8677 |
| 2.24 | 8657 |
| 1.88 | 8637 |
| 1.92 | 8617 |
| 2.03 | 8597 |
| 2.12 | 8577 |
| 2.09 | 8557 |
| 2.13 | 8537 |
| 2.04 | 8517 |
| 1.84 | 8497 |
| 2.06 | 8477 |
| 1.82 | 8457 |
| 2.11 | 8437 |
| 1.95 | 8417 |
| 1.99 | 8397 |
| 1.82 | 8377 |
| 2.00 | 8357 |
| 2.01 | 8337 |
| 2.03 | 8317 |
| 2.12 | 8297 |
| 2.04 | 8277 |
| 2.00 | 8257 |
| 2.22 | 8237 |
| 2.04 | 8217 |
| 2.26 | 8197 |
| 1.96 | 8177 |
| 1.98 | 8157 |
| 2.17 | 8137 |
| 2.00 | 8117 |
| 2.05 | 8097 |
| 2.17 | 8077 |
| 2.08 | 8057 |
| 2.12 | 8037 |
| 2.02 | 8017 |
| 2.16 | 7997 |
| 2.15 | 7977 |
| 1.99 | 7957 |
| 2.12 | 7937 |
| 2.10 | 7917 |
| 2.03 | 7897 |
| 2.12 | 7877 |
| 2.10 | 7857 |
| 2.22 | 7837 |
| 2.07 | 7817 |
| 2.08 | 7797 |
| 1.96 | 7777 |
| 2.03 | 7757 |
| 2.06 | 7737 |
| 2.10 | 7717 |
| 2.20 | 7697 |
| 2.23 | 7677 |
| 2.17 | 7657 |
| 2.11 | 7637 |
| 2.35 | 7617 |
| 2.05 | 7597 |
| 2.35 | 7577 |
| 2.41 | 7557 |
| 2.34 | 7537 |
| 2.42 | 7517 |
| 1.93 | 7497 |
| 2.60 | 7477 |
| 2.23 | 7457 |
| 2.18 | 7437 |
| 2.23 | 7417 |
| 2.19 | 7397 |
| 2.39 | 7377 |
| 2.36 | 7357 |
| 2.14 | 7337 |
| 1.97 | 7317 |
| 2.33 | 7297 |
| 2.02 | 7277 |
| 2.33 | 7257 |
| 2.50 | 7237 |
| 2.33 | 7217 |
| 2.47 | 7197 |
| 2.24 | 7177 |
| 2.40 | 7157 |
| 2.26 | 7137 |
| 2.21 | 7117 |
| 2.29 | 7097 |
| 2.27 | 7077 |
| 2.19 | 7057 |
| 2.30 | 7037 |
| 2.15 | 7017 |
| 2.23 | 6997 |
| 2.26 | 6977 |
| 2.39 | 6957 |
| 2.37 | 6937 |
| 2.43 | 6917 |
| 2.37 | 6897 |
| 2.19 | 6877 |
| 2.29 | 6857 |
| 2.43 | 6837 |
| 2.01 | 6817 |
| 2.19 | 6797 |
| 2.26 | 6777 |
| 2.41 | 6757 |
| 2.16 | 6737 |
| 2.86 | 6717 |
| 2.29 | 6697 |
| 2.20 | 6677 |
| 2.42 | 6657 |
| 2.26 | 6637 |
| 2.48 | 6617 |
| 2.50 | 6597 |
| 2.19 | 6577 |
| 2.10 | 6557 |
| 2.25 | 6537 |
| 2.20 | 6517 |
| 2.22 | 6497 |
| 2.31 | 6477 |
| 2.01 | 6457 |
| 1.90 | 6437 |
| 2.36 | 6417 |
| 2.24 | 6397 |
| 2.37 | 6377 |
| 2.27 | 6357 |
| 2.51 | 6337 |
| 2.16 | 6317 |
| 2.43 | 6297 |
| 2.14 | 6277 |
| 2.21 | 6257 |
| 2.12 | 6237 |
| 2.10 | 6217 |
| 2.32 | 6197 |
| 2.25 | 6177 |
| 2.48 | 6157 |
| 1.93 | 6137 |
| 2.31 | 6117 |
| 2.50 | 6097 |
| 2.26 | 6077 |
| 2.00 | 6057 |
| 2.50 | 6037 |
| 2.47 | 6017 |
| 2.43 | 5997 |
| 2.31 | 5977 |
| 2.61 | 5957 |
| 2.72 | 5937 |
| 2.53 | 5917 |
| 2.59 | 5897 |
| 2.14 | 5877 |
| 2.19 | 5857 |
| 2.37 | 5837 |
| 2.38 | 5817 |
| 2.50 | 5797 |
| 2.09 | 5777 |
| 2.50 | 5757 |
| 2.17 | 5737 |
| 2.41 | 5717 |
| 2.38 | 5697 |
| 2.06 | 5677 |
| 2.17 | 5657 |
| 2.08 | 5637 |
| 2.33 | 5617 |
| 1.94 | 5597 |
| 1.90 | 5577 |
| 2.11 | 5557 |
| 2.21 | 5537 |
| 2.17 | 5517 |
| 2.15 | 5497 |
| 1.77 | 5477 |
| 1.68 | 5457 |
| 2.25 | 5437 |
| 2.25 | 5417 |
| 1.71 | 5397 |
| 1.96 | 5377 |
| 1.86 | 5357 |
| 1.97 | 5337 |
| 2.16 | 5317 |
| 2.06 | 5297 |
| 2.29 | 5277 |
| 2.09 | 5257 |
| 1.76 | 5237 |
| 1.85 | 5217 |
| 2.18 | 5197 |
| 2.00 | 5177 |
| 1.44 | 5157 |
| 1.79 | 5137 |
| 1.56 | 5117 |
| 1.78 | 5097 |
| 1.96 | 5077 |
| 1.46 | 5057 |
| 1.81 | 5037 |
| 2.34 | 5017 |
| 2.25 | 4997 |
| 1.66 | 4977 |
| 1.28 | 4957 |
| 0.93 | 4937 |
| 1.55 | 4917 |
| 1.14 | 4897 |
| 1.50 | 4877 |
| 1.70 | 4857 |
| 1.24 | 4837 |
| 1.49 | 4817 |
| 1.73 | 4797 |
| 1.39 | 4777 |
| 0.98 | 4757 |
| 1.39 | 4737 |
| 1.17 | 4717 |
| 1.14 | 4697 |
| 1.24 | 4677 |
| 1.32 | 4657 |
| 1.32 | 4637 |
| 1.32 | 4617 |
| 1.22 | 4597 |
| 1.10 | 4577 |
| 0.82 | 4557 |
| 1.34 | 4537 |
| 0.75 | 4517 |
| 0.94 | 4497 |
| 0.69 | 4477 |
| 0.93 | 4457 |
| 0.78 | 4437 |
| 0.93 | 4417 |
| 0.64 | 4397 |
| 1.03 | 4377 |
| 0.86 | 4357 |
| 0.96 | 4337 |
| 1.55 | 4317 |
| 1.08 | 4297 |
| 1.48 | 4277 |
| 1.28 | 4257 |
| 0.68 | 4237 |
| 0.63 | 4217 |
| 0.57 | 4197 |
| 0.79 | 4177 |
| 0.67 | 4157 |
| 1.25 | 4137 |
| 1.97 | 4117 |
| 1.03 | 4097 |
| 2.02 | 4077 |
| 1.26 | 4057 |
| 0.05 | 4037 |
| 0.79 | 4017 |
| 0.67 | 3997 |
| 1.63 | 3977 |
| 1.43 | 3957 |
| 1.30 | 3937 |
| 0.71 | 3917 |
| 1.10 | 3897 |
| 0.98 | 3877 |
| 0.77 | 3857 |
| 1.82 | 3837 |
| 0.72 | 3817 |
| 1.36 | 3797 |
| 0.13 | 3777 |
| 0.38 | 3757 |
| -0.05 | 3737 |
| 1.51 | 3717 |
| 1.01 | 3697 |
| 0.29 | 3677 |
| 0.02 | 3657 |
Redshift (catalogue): 0.343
